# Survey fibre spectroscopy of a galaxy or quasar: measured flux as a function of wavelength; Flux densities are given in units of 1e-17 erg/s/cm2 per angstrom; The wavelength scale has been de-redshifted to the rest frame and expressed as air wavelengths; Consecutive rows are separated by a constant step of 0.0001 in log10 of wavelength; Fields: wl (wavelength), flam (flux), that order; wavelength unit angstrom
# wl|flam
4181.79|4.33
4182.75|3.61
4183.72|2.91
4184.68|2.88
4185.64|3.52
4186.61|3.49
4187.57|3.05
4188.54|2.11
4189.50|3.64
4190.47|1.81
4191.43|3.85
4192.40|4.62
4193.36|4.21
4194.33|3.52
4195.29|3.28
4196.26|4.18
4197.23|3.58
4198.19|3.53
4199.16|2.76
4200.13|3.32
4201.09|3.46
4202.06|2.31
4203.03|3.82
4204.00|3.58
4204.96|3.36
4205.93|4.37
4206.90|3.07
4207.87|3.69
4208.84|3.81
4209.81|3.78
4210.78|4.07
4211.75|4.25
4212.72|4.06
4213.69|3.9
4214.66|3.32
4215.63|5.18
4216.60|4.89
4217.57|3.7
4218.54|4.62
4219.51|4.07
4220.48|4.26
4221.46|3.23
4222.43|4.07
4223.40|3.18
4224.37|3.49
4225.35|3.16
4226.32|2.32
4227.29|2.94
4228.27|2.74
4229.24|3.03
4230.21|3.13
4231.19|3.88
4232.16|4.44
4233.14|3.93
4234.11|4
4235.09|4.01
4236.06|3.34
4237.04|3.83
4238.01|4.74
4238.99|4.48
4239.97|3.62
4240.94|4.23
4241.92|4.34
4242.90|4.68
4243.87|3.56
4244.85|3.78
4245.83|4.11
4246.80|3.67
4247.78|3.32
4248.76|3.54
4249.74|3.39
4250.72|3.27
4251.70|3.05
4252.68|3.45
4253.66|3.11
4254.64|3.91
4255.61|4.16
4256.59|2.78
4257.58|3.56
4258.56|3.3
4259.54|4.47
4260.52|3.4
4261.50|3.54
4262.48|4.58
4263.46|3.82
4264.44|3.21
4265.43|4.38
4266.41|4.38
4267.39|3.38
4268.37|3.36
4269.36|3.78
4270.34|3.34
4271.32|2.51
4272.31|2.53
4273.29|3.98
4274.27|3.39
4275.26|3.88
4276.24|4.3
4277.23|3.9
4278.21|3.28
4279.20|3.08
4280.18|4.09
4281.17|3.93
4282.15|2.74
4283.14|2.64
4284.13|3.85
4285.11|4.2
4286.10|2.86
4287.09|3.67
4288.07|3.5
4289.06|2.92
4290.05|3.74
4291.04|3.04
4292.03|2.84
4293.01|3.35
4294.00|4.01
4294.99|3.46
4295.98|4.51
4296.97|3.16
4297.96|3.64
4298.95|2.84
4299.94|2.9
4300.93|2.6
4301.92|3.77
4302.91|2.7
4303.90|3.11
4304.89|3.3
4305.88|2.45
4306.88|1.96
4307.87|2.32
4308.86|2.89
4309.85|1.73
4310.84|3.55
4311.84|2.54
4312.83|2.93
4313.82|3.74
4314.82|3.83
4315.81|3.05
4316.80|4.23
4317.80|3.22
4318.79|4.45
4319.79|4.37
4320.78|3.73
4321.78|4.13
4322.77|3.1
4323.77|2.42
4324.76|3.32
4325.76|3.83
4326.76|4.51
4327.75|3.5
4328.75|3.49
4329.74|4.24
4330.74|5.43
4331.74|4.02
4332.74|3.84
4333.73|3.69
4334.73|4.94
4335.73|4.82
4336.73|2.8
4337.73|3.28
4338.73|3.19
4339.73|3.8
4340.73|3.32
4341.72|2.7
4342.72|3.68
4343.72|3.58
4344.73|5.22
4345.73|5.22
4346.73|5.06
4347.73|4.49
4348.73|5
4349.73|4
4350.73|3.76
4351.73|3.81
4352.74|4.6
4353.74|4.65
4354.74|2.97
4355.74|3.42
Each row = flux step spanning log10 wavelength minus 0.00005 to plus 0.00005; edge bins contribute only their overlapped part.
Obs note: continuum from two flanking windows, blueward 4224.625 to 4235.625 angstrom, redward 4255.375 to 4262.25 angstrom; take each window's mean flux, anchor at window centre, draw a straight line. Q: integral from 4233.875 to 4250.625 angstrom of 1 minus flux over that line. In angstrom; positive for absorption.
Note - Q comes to -1.9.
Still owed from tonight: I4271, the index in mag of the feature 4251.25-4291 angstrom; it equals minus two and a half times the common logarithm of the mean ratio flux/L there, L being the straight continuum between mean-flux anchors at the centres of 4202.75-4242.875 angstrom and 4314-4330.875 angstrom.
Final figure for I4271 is 0.07 mag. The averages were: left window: 3.81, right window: 3.78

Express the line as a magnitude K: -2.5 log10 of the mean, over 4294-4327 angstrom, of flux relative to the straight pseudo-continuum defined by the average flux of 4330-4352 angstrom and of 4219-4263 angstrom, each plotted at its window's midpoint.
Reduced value 0.20 mag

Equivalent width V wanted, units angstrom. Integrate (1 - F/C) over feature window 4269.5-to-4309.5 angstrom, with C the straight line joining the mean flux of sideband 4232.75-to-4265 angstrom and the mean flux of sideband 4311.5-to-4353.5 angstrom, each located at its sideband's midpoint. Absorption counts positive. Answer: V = 5.7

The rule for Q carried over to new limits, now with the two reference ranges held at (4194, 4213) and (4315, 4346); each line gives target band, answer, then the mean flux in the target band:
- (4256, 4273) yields 0.67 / 3.56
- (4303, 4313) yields 2.95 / 2.67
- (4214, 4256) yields -1.17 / 3.75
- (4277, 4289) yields 0.93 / 3.45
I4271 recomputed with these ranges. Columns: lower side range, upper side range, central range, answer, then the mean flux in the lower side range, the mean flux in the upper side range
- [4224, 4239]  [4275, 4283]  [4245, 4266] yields -0.01 mag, 3.56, 3.6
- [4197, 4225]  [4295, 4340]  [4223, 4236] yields 0.09 mag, 3.75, 3.46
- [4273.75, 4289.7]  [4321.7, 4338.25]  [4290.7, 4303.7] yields 0.10 mag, 3.52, 3.84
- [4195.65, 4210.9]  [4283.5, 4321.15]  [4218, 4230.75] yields 0.02 mag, 3.53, 3.28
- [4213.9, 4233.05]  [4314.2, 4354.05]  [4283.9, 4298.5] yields 0.10 mag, 3.67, 3.95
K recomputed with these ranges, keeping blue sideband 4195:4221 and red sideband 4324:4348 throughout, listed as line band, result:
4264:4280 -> 0.10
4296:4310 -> 0.33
